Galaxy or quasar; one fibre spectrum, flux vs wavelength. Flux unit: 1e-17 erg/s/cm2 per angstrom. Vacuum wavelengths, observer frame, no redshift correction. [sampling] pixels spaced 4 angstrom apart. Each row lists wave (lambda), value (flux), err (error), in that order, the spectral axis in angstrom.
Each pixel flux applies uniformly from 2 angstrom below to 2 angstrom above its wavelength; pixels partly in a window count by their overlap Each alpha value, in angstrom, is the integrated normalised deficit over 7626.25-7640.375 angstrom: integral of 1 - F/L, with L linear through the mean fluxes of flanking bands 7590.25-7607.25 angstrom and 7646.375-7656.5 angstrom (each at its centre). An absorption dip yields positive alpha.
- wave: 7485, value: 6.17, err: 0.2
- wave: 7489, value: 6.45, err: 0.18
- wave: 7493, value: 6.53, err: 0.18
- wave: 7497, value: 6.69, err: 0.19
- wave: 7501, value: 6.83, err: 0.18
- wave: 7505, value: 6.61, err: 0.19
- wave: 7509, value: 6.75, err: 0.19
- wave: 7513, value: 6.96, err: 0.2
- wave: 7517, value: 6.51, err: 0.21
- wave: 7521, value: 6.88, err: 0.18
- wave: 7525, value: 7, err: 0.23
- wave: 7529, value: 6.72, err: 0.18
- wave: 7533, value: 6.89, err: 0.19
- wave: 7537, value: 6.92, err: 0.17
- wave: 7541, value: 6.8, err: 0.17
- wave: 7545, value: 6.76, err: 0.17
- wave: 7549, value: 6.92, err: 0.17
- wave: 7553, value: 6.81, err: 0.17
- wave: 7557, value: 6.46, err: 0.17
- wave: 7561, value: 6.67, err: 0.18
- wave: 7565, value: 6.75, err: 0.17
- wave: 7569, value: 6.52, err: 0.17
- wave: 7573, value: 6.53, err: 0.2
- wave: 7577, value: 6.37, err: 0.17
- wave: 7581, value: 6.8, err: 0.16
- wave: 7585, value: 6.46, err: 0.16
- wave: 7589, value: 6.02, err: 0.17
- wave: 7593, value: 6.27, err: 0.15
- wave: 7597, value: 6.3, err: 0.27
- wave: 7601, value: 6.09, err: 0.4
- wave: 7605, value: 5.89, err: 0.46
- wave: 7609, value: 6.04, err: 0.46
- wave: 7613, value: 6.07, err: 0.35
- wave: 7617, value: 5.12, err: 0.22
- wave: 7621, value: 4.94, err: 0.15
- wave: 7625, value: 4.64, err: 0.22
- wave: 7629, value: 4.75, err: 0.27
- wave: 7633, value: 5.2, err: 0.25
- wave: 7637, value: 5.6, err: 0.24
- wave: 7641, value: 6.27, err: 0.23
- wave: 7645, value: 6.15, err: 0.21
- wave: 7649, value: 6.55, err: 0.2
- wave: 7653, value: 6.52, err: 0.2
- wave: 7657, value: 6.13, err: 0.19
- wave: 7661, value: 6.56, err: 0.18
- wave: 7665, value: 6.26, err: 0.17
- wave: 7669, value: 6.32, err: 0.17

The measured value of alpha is 2.4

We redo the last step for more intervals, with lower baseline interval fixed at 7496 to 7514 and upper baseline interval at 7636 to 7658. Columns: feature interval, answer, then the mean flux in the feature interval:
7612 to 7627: 2.85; 5.13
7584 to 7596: 0.39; 6.24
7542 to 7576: -0.57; 6.67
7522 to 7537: -0.47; 6.88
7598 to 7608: 0.58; 6.03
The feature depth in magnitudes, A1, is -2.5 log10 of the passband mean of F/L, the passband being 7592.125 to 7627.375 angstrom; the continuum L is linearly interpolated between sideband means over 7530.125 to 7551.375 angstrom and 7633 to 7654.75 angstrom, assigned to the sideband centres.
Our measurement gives 0.12 mag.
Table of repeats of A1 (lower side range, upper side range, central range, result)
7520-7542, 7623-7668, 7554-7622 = 0.03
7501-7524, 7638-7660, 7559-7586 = -0.01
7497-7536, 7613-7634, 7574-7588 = -0.14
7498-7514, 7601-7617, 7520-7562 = -0.05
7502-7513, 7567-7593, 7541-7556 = -0.04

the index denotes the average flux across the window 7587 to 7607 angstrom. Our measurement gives 6.11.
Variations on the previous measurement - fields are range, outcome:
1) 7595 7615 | 6.08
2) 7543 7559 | 6.74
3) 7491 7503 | 6.68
